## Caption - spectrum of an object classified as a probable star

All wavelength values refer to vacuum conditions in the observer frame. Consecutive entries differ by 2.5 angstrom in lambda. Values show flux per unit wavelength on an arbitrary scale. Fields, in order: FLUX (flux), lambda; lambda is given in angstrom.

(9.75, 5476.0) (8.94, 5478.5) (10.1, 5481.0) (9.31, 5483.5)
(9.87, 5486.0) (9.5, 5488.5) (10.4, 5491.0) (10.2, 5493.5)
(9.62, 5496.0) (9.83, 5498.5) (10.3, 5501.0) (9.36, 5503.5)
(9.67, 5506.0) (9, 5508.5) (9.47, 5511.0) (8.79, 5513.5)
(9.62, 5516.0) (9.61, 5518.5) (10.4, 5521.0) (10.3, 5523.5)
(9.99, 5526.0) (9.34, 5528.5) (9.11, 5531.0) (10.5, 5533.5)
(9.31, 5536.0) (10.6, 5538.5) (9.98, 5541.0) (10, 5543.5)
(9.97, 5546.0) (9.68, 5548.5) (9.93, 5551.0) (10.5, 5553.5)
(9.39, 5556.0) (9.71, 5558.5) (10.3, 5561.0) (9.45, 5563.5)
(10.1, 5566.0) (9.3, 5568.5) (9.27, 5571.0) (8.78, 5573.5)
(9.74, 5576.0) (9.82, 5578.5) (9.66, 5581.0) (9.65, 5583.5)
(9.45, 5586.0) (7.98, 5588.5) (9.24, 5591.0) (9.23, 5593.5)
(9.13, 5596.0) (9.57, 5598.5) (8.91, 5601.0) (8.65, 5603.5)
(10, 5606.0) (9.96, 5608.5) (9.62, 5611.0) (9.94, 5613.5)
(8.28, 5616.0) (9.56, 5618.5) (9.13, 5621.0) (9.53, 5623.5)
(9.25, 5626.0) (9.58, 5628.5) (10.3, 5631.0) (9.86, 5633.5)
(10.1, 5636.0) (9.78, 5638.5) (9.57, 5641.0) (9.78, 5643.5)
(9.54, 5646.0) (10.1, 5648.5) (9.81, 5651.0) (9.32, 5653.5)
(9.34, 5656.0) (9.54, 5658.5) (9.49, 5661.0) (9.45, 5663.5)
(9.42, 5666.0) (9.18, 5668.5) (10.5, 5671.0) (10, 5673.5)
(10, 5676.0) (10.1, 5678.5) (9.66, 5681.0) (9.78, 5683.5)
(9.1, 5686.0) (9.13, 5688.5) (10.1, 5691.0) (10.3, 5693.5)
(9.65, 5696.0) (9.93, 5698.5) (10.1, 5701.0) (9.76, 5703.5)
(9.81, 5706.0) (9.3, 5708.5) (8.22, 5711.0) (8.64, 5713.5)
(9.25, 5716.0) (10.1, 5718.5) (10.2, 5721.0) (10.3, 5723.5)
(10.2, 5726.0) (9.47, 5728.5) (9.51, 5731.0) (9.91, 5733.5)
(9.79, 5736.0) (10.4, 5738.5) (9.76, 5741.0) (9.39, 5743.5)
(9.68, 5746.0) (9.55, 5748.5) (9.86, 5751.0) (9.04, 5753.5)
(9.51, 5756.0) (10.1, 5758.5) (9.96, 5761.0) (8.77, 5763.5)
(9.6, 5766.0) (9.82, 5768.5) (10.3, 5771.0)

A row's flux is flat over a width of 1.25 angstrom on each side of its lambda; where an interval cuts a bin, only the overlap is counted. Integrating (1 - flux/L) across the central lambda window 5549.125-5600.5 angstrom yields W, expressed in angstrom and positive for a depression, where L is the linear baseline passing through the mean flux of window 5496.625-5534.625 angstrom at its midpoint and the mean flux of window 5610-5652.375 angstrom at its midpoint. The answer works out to 0.8 angstrom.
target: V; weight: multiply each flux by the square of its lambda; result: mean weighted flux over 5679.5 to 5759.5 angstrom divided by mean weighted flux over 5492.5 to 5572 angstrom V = 1.06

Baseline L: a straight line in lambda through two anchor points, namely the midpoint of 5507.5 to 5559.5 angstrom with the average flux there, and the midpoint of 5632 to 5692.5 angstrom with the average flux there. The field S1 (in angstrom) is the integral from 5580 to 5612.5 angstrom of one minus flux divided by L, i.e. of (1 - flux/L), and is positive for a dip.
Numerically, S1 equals 1.4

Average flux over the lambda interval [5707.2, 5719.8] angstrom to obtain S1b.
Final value 9.11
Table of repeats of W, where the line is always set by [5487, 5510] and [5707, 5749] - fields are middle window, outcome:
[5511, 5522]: 0.20 angstrom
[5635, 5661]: 0.00 angstrom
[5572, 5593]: 0.92 angstrom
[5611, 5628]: 0.65 angstrom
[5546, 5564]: -0.27 angstrom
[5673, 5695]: -0.30 angstrom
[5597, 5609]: 0.40 angstrom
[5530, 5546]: -0.32 angstrom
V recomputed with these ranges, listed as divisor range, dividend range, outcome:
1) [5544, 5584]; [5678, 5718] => 1.03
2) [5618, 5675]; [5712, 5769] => 1.04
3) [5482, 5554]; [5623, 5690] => 1.04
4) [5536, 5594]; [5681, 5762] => 1.06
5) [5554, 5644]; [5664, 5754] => 1.06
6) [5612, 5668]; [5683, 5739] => 1.04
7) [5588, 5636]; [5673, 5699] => 1.07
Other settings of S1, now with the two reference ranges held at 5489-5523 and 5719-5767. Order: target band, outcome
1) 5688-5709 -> -0.2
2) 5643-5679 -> 0.2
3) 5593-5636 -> 1.2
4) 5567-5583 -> 0.5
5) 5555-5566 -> 0.0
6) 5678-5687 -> 0.1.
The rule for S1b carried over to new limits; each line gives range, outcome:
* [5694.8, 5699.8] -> 9.79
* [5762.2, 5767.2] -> 9.19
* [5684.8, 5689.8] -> 9.13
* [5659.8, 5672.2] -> 9.6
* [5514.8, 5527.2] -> 9.99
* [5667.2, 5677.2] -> 9.92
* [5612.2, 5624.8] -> 9.29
